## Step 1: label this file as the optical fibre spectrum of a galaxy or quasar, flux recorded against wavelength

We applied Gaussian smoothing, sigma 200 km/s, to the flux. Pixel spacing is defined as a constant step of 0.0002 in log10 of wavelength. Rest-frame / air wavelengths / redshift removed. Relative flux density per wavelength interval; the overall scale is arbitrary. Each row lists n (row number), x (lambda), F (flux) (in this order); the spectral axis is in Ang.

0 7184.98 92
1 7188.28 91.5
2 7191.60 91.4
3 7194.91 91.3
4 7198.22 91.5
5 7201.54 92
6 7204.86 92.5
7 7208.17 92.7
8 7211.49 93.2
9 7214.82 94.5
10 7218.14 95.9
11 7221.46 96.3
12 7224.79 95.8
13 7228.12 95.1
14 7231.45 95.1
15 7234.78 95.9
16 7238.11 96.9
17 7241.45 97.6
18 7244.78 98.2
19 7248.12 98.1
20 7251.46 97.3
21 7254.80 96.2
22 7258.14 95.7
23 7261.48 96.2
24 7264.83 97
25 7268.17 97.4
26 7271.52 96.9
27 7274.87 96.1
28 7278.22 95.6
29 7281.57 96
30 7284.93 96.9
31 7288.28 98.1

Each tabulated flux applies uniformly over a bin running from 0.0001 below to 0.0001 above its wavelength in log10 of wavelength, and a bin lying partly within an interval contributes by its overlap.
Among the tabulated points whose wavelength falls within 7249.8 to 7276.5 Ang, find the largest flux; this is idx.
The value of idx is 97.4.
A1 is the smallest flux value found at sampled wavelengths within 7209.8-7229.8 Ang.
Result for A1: 93.2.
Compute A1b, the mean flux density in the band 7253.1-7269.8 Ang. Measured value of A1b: 96.5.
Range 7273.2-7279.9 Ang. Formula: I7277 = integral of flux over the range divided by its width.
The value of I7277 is 95.9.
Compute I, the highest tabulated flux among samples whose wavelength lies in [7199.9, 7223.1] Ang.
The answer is 96.3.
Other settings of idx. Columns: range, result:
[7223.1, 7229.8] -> 95.8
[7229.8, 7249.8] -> 98.2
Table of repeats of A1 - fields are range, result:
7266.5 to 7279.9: 95.6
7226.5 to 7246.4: 95.1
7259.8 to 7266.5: 96.2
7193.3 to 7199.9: 91.3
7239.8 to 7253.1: 97.3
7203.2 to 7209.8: 92.5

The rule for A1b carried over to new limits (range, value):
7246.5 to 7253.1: 97.7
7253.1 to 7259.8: 96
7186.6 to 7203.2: 91.5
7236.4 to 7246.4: 97.6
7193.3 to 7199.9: 91.4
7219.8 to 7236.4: 95.6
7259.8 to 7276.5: 96.7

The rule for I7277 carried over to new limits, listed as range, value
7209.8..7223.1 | 95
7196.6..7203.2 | 91.7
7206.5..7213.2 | 93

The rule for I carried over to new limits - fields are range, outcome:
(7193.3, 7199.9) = 91.5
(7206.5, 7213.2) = 93.2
